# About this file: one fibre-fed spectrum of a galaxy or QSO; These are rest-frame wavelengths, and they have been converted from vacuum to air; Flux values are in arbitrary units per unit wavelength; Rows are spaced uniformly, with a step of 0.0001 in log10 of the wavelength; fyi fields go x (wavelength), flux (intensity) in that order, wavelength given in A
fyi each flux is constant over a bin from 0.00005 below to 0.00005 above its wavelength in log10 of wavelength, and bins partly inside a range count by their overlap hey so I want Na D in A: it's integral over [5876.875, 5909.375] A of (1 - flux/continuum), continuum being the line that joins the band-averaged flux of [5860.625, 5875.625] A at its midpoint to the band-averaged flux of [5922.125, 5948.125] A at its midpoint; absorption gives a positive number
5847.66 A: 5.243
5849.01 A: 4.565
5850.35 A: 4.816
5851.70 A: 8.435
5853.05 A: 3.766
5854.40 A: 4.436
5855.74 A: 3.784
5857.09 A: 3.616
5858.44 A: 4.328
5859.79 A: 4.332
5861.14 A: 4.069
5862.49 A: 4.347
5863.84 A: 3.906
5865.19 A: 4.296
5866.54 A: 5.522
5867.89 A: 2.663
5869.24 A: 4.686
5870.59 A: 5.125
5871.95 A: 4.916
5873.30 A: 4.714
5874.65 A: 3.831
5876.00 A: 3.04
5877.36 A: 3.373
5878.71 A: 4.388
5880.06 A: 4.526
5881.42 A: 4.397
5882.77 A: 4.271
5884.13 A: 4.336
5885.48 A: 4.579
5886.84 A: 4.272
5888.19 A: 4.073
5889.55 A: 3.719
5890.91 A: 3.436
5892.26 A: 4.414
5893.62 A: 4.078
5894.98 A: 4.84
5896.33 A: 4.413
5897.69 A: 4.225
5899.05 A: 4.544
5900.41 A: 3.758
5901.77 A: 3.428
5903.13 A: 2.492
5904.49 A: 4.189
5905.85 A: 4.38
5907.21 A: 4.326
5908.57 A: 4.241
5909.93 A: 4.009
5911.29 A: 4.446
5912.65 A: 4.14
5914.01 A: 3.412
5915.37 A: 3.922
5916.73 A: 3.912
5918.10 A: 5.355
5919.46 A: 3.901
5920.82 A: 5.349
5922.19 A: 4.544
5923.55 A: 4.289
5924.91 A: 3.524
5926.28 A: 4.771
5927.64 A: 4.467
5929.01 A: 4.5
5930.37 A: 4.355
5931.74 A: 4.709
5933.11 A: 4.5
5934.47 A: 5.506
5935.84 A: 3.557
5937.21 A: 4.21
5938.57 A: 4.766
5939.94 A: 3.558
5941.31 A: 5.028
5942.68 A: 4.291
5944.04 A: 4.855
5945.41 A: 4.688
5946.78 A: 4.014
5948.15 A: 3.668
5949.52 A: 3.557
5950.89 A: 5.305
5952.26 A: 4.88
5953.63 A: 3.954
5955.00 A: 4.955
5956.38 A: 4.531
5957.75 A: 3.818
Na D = 1.9 A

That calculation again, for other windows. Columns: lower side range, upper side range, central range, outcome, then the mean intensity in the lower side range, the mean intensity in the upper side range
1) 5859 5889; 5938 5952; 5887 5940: 1.3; 4.26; 4.39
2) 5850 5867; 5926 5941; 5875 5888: 1.2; 4.57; 4.45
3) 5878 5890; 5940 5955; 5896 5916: 1.6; 4.29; 4.41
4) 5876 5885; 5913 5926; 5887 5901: 0.1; 4.13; 4.26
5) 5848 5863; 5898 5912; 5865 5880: 0.5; 4.61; 3.99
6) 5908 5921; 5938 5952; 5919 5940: -0.6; 4.23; 4.39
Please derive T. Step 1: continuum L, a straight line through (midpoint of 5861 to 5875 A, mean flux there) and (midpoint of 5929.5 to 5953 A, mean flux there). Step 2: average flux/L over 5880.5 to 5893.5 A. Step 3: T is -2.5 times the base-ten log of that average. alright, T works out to 0.06 mag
